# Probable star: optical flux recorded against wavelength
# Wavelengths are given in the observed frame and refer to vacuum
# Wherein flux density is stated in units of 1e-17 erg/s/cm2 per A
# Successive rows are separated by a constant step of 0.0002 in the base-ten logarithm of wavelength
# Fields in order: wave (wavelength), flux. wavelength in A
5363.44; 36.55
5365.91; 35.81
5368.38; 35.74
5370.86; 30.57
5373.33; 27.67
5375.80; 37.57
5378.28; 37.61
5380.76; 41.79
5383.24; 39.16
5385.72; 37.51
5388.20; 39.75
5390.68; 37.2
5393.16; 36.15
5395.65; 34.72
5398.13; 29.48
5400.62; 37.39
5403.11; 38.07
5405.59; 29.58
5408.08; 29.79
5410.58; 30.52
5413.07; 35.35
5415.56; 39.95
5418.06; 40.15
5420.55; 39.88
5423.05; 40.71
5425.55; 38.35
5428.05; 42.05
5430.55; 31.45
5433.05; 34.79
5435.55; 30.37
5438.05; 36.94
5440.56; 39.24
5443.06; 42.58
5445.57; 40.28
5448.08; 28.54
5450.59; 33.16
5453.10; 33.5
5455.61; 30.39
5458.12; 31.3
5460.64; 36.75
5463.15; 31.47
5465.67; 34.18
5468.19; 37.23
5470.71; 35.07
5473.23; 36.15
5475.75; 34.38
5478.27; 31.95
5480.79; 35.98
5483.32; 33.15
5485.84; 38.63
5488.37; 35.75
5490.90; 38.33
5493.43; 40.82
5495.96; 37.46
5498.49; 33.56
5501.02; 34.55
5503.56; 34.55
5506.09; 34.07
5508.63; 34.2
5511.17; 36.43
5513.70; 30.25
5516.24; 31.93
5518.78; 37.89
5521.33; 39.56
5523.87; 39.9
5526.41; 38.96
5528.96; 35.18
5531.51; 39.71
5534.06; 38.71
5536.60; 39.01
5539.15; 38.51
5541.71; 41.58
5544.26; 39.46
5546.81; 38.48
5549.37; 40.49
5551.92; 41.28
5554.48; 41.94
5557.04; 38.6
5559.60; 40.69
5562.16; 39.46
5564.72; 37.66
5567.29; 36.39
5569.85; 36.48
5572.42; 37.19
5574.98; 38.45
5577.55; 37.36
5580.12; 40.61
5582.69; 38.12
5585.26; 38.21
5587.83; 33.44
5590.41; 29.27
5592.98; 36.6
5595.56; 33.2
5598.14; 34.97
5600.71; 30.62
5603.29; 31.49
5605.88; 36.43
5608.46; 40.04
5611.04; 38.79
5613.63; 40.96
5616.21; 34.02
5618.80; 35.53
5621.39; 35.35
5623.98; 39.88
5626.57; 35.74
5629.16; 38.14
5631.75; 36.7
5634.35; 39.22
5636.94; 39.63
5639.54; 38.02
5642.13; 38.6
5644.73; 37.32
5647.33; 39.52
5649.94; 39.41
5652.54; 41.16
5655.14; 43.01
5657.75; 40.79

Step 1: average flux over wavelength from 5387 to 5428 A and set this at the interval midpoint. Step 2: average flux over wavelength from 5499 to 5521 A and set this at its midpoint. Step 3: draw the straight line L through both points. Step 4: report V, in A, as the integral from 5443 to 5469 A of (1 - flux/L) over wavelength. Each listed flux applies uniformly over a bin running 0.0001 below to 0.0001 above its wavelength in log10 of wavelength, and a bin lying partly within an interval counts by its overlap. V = 1.0 A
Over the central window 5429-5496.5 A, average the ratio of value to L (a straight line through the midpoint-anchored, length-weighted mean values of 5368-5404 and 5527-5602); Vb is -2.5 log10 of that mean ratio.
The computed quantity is 0.05 mag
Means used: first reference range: 36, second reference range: 37.6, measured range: 35.2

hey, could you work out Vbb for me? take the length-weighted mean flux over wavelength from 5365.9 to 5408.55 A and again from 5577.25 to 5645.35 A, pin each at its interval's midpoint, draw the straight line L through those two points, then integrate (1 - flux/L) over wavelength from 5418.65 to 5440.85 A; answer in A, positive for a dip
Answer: -0.9 A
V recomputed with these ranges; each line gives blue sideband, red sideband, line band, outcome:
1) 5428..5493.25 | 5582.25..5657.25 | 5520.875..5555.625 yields -3.29 A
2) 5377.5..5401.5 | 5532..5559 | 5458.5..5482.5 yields 2.40 A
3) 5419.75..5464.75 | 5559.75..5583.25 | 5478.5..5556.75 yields -0.48 A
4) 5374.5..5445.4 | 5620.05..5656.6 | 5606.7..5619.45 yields 0.18 A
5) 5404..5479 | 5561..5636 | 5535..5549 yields -1.31 A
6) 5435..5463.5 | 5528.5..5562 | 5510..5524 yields 0.93 A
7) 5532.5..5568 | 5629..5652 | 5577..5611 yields 3.11 A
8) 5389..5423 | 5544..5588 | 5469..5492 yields 0.92 A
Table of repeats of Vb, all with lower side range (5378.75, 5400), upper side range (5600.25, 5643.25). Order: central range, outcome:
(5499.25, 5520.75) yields 0.08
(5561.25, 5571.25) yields -0.01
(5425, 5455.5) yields 0.04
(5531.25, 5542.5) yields -0.07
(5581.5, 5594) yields 0.06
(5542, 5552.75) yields -0.08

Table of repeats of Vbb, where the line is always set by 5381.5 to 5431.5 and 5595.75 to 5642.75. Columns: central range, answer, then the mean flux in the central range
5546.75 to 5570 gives -1.66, 39.3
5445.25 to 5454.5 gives 0.85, 33.2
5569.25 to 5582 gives -0.48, 38.1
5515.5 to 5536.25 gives -0.73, 37.9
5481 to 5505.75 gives 0.25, 36.2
